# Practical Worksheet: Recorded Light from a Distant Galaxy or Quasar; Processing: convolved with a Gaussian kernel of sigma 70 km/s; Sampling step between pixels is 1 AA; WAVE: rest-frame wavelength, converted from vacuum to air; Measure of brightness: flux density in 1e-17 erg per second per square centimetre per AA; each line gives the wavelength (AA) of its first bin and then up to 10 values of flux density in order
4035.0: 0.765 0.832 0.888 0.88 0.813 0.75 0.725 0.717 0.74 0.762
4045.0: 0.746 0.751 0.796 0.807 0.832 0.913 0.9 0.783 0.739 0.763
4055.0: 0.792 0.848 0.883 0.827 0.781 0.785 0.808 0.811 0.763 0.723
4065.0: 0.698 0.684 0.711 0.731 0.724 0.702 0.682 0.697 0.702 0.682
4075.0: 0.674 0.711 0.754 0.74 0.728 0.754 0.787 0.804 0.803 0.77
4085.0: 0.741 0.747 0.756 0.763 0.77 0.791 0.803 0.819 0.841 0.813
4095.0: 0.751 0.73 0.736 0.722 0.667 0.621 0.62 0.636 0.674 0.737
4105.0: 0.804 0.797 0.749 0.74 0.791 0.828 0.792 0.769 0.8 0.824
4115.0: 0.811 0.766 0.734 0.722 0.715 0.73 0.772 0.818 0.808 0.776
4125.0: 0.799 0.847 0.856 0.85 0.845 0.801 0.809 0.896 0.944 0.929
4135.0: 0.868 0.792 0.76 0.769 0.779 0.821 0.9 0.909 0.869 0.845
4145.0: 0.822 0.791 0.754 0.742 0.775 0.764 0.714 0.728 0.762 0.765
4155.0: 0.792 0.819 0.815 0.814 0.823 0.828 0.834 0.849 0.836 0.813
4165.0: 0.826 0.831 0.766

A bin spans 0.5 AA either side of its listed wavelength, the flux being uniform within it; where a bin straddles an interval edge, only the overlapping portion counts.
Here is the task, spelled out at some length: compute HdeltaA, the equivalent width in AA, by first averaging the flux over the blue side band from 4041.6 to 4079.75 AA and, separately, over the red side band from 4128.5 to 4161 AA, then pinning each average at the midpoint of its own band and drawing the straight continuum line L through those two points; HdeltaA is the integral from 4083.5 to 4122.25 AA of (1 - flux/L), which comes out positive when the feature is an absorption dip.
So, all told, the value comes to 1.6 AA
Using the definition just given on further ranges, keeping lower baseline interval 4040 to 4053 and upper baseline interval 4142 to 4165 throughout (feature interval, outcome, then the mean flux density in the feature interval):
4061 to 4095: 1.8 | 0.749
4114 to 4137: -0.4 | 0.812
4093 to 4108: 1.3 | 0.723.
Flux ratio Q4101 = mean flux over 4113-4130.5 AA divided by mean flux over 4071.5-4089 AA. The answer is 1.07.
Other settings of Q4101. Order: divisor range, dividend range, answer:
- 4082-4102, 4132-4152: 1.09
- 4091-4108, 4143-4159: 1.07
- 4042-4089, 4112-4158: 1.05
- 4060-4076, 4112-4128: 1.09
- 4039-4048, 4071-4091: 0.99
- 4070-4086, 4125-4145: 1.15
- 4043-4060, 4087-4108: 0.92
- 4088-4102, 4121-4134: 1.13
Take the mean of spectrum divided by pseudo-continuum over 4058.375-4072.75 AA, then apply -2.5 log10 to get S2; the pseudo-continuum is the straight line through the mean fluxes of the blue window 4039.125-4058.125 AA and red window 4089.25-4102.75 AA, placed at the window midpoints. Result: 0.05 mag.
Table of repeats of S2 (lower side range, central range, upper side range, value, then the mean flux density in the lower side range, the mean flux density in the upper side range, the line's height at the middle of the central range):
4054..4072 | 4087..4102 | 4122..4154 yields 0.058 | 0.76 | 0.816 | 0.784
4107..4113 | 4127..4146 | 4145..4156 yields -0.099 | 0.782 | 0.764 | 0.771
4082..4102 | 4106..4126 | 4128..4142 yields 0.031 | 0.749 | 0.842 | 0.801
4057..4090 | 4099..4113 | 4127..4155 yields 0.065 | 0.747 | 0.815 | 0.78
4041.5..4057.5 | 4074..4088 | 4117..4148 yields 0.078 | 0.798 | 0.817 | 0.805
